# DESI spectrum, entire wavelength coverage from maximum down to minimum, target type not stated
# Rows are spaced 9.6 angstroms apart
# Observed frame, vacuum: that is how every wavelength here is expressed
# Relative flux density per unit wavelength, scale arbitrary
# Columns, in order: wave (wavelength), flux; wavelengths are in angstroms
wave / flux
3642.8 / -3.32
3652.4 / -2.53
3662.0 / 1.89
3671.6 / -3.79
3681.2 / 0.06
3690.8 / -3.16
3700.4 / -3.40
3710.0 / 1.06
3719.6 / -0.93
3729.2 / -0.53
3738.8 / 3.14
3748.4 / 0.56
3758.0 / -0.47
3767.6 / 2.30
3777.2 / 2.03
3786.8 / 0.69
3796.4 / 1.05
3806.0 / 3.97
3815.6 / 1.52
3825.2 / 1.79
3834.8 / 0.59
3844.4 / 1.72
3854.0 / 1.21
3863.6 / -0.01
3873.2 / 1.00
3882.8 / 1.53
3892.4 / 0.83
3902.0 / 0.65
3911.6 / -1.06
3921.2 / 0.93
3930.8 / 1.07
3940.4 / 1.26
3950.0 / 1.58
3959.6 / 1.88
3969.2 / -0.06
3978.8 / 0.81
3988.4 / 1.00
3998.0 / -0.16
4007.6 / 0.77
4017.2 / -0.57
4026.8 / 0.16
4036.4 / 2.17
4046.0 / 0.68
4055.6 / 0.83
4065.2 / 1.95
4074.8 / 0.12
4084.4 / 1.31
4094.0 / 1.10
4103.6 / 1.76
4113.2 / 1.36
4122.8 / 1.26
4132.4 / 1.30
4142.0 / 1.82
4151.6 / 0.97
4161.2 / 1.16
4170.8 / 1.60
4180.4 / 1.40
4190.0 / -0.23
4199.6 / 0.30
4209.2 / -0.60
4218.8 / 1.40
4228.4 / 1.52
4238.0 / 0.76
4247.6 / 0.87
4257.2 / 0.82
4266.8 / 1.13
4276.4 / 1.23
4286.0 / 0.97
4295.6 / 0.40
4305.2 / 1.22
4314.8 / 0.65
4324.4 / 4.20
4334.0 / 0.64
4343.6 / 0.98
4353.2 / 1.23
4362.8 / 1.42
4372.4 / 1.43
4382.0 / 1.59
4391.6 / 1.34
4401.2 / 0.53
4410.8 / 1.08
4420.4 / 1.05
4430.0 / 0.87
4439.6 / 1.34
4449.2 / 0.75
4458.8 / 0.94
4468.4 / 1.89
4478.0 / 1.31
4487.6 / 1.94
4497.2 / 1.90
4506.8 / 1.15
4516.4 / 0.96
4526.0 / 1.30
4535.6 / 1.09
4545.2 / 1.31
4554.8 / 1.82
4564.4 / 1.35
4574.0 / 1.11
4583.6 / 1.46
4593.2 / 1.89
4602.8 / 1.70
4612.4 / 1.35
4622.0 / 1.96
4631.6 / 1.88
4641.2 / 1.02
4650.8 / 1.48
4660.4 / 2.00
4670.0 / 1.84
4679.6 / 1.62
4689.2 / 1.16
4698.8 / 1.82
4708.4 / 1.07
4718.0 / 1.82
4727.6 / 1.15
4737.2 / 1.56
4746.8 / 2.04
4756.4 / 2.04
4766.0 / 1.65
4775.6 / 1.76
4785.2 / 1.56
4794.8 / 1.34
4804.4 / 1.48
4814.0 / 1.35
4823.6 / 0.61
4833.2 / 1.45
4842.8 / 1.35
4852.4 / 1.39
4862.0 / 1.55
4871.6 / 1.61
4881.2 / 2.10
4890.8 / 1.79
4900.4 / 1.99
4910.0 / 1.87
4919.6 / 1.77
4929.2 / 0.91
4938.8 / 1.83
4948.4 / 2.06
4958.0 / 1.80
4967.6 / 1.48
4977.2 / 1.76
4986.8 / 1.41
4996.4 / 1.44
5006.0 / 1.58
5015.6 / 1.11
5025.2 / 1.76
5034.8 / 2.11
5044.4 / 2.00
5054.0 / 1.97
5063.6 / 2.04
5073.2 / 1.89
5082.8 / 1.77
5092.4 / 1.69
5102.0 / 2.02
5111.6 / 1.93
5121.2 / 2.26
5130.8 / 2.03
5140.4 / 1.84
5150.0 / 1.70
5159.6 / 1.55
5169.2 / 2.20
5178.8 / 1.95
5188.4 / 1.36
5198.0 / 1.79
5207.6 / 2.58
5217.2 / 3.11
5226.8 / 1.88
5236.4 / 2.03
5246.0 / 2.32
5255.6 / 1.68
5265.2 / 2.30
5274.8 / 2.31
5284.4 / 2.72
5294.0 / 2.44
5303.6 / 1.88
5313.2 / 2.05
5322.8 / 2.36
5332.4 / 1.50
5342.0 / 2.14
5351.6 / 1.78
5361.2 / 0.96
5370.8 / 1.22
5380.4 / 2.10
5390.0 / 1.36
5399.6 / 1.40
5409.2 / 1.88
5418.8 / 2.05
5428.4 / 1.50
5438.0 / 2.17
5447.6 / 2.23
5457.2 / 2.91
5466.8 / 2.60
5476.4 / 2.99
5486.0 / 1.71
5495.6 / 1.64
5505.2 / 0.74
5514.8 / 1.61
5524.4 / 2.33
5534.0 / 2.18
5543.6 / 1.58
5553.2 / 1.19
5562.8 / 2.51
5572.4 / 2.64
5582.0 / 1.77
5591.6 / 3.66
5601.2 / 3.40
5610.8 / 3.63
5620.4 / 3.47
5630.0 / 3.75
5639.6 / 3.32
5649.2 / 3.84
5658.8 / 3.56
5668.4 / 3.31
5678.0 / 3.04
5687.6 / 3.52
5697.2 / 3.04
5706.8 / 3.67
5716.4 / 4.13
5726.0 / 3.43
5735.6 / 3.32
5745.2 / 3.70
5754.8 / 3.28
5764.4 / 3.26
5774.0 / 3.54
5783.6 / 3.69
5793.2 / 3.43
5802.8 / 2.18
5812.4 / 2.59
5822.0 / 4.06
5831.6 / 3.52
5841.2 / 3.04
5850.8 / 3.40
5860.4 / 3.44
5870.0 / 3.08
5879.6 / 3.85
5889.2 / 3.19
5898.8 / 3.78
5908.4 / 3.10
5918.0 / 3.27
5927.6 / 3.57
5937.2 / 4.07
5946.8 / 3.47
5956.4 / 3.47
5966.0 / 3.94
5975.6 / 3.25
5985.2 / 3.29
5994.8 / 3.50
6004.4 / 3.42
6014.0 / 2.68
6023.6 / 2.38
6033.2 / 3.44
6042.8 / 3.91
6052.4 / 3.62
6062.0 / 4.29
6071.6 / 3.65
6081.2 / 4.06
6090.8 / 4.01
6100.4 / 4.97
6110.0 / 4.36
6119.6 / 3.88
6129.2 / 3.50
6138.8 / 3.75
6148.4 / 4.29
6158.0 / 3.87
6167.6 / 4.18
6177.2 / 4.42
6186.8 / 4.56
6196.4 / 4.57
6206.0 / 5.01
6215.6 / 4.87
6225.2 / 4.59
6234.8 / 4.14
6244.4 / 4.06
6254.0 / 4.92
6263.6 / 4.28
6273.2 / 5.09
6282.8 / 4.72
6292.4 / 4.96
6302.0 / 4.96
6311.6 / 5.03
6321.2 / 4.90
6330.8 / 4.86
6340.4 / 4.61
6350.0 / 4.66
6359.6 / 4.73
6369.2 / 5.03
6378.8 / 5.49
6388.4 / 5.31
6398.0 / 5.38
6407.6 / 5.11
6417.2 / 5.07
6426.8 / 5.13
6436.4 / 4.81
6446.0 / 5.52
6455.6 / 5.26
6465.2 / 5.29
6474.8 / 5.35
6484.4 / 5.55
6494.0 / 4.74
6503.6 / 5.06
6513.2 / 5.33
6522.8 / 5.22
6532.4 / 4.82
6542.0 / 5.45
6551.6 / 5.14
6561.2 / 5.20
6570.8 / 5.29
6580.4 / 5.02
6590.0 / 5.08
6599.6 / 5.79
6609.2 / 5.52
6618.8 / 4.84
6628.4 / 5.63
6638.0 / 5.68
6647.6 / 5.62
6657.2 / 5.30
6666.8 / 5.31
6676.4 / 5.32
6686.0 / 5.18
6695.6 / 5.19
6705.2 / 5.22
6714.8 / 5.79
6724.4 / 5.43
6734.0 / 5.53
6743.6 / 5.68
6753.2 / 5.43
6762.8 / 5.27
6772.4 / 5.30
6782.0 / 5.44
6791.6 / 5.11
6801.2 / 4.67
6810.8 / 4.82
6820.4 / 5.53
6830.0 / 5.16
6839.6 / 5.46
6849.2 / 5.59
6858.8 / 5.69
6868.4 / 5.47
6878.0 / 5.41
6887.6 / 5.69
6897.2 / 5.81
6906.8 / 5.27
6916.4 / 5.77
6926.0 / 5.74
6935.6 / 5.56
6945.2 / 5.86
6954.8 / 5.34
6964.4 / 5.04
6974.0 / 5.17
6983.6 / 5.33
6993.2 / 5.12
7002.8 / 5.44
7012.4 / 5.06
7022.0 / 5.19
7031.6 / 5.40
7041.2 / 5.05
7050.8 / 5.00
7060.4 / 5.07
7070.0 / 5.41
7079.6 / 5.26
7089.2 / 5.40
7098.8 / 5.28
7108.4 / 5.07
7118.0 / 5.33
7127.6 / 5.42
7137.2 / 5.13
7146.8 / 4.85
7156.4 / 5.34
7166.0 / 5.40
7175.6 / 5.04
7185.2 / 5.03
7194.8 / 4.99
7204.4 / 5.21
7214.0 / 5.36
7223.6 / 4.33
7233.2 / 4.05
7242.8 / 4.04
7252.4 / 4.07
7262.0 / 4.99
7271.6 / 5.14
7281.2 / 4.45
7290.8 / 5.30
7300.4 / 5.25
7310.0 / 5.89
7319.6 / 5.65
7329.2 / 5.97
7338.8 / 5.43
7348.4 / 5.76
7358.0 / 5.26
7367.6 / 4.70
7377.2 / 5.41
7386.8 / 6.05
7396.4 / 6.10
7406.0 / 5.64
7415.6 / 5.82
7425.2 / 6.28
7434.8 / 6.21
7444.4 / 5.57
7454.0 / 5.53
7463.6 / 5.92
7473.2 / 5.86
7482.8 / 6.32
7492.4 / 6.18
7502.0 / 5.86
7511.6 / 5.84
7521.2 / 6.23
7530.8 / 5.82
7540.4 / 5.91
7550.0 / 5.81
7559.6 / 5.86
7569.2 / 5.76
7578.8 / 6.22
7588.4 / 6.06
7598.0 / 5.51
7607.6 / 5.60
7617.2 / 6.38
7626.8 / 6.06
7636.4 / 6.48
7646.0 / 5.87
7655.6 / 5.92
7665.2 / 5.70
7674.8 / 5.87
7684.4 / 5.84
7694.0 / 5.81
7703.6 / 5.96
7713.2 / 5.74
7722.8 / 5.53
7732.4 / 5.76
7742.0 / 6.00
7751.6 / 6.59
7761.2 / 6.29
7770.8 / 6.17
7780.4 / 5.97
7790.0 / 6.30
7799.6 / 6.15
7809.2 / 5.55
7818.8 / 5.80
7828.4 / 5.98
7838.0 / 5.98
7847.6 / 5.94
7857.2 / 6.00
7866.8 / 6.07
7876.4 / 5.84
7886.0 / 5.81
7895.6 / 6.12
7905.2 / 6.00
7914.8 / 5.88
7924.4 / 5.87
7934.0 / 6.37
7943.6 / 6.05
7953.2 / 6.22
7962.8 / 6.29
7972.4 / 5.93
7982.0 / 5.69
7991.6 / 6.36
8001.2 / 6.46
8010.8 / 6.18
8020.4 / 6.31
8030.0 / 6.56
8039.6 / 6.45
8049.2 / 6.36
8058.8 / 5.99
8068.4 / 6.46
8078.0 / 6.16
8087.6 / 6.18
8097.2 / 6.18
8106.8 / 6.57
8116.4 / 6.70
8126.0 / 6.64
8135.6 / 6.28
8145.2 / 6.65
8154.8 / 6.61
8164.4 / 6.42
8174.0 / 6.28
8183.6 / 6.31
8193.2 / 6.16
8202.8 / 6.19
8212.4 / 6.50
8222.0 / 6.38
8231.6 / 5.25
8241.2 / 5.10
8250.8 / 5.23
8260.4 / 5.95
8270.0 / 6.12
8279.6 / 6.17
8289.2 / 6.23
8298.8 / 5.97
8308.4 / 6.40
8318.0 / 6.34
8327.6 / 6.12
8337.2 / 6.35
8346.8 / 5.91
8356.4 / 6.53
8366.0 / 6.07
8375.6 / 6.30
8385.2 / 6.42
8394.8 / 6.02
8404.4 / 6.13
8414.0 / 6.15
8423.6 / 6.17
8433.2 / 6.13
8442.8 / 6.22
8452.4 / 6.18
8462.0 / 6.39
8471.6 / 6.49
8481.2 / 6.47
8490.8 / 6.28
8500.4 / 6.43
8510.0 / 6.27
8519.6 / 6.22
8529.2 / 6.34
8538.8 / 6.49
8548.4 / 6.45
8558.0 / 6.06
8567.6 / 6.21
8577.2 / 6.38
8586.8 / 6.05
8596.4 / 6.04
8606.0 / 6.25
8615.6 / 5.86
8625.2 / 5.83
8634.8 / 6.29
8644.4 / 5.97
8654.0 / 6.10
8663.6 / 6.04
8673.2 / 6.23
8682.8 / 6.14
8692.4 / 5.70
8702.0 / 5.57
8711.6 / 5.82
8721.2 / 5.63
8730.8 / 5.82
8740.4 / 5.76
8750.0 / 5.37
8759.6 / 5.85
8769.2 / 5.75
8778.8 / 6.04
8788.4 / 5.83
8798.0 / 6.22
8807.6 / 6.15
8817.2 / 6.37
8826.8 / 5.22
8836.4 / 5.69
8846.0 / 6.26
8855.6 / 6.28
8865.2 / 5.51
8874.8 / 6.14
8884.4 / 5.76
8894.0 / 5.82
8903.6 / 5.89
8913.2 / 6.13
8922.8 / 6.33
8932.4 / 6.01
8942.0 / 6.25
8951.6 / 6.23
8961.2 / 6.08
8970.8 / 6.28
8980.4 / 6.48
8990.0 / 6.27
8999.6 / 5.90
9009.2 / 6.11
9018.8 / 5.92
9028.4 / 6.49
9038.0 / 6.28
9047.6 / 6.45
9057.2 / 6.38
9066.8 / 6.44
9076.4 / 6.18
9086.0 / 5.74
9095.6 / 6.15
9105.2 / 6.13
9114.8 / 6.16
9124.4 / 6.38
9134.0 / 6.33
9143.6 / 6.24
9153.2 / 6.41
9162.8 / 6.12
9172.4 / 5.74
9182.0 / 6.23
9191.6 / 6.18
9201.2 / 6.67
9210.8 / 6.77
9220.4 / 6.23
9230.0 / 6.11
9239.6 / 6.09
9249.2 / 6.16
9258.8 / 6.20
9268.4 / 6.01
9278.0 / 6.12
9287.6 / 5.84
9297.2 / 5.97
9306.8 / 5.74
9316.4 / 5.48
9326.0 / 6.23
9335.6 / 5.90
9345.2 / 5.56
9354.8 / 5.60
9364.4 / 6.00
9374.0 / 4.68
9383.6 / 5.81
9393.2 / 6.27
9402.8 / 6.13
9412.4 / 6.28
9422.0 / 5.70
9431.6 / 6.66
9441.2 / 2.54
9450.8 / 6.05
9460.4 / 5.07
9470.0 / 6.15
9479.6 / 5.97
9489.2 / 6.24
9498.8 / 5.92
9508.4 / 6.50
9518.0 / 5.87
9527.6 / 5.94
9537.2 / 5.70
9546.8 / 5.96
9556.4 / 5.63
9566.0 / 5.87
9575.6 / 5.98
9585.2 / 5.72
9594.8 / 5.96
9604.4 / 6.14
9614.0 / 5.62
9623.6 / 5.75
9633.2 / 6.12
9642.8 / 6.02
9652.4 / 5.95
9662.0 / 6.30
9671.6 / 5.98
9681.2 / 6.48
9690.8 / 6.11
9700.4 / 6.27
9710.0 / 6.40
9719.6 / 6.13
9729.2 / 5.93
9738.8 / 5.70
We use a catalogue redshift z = 0.40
